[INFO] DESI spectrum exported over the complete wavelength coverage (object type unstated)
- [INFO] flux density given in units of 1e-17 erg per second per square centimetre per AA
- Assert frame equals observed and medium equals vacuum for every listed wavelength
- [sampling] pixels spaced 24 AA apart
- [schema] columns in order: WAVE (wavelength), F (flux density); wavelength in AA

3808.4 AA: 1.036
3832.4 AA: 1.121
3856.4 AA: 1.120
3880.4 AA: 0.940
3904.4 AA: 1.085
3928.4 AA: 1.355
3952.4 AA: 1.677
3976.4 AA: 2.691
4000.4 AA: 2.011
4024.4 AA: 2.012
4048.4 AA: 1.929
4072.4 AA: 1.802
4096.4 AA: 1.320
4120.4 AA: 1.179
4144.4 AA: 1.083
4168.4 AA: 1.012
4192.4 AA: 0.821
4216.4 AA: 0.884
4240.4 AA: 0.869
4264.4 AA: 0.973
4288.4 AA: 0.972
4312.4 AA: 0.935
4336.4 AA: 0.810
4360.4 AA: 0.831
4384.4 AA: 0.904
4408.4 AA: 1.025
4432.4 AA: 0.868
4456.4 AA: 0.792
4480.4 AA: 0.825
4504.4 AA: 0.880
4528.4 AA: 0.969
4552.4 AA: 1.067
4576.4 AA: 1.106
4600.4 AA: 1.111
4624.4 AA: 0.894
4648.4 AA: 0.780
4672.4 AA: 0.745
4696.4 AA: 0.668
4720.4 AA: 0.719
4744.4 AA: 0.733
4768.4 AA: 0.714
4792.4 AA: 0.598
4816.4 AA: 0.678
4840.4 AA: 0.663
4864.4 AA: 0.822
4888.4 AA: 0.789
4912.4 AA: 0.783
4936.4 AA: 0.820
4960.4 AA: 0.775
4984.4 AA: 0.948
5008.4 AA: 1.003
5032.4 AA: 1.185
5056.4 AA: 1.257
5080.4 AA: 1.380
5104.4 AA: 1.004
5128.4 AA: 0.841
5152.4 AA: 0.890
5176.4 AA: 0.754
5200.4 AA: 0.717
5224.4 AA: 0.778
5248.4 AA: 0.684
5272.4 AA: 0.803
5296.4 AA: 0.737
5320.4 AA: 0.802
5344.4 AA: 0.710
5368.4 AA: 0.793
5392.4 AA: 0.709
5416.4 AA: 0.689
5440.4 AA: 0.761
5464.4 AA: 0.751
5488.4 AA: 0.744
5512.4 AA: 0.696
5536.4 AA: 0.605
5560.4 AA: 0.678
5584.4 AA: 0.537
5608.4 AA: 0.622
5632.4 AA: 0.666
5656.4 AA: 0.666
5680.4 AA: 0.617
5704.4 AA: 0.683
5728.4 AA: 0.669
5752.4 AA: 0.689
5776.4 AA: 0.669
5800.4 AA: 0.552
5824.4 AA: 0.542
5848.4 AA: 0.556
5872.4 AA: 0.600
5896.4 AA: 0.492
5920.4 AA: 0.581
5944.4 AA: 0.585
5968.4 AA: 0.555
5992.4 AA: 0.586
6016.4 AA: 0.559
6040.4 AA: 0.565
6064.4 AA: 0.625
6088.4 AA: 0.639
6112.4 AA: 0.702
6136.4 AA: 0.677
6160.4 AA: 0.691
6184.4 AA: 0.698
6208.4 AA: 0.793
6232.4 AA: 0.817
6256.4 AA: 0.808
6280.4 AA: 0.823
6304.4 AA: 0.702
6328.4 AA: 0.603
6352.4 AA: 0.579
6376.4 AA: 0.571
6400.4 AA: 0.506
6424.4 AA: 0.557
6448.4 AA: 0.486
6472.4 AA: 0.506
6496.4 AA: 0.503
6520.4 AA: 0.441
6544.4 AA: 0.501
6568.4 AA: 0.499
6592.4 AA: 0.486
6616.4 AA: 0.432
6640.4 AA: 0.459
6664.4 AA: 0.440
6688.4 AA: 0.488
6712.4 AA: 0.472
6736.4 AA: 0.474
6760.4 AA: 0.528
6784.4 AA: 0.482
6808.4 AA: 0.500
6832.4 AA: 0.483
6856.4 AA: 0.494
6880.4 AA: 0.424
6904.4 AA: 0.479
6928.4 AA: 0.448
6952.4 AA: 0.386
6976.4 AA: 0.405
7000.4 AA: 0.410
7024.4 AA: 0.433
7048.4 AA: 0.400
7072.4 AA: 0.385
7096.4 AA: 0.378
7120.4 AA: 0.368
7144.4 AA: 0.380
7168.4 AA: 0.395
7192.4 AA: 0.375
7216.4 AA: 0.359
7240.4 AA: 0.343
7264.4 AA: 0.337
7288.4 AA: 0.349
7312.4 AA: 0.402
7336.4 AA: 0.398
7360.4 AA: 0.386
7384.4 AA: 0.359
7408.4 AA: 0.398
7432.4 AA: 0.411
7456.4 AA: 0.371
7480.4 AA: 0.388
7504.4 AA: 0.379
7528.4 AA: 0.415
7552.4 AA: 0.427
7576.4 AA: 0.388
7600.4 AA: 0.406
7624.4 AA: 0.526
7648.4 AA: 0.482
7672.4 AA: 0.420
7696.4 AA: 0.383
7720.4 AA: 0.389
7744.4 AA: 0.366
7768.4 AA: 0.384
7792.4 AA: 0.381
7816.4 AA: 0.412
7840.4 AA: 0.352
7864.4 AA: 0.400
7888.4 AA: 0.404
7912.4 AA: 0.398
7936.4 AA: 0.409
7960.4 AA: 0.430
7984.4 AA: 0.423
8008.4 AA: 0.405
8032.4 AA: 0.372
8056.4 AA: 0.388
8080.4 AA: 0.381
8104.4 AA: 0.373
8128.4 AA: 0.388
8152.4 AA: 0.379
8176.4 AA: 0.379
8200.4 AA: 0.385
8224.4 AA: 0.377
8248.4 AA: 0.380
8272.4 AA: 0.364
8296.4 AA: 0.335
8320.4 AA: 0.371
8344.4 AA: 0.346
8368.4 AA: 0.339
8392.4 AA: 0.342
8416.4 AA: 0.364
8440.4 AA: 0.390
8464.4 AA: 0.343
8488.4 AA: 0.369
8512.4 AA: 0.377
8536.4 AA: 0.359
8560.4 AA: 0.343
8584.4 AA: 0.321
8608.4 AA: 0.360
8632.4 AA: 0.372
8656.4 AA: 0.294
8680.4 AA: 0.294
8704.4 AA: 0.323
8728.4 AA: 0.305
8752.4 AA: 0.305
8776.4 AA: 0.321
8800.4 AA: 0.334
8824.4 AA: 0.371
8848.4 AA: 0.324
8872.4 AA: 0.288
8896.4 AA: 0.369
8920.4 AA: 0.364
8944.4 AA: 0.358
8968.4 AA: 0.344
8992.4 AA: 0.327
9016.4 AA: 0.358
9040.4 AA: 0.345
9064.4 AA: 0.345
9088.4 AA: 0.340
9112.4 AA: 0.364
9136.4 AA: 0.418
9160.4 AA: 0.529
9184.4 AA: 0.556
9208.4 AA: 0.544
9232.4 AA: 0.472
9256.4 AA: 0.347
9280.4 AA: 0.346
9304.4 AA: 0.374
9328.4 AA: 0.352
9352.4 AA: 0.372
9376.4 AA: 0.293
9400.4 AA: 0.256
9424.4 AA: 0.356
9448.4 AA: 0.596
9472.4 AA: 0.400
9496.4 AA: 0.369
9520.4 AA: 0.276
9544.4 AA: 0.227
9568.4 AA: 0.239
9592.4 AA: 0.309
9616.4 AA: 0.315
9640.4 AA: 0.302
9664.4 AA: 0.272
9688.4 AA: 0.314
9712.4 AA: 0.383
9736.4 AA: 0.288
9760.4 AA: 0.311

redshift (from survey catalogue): 2.28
